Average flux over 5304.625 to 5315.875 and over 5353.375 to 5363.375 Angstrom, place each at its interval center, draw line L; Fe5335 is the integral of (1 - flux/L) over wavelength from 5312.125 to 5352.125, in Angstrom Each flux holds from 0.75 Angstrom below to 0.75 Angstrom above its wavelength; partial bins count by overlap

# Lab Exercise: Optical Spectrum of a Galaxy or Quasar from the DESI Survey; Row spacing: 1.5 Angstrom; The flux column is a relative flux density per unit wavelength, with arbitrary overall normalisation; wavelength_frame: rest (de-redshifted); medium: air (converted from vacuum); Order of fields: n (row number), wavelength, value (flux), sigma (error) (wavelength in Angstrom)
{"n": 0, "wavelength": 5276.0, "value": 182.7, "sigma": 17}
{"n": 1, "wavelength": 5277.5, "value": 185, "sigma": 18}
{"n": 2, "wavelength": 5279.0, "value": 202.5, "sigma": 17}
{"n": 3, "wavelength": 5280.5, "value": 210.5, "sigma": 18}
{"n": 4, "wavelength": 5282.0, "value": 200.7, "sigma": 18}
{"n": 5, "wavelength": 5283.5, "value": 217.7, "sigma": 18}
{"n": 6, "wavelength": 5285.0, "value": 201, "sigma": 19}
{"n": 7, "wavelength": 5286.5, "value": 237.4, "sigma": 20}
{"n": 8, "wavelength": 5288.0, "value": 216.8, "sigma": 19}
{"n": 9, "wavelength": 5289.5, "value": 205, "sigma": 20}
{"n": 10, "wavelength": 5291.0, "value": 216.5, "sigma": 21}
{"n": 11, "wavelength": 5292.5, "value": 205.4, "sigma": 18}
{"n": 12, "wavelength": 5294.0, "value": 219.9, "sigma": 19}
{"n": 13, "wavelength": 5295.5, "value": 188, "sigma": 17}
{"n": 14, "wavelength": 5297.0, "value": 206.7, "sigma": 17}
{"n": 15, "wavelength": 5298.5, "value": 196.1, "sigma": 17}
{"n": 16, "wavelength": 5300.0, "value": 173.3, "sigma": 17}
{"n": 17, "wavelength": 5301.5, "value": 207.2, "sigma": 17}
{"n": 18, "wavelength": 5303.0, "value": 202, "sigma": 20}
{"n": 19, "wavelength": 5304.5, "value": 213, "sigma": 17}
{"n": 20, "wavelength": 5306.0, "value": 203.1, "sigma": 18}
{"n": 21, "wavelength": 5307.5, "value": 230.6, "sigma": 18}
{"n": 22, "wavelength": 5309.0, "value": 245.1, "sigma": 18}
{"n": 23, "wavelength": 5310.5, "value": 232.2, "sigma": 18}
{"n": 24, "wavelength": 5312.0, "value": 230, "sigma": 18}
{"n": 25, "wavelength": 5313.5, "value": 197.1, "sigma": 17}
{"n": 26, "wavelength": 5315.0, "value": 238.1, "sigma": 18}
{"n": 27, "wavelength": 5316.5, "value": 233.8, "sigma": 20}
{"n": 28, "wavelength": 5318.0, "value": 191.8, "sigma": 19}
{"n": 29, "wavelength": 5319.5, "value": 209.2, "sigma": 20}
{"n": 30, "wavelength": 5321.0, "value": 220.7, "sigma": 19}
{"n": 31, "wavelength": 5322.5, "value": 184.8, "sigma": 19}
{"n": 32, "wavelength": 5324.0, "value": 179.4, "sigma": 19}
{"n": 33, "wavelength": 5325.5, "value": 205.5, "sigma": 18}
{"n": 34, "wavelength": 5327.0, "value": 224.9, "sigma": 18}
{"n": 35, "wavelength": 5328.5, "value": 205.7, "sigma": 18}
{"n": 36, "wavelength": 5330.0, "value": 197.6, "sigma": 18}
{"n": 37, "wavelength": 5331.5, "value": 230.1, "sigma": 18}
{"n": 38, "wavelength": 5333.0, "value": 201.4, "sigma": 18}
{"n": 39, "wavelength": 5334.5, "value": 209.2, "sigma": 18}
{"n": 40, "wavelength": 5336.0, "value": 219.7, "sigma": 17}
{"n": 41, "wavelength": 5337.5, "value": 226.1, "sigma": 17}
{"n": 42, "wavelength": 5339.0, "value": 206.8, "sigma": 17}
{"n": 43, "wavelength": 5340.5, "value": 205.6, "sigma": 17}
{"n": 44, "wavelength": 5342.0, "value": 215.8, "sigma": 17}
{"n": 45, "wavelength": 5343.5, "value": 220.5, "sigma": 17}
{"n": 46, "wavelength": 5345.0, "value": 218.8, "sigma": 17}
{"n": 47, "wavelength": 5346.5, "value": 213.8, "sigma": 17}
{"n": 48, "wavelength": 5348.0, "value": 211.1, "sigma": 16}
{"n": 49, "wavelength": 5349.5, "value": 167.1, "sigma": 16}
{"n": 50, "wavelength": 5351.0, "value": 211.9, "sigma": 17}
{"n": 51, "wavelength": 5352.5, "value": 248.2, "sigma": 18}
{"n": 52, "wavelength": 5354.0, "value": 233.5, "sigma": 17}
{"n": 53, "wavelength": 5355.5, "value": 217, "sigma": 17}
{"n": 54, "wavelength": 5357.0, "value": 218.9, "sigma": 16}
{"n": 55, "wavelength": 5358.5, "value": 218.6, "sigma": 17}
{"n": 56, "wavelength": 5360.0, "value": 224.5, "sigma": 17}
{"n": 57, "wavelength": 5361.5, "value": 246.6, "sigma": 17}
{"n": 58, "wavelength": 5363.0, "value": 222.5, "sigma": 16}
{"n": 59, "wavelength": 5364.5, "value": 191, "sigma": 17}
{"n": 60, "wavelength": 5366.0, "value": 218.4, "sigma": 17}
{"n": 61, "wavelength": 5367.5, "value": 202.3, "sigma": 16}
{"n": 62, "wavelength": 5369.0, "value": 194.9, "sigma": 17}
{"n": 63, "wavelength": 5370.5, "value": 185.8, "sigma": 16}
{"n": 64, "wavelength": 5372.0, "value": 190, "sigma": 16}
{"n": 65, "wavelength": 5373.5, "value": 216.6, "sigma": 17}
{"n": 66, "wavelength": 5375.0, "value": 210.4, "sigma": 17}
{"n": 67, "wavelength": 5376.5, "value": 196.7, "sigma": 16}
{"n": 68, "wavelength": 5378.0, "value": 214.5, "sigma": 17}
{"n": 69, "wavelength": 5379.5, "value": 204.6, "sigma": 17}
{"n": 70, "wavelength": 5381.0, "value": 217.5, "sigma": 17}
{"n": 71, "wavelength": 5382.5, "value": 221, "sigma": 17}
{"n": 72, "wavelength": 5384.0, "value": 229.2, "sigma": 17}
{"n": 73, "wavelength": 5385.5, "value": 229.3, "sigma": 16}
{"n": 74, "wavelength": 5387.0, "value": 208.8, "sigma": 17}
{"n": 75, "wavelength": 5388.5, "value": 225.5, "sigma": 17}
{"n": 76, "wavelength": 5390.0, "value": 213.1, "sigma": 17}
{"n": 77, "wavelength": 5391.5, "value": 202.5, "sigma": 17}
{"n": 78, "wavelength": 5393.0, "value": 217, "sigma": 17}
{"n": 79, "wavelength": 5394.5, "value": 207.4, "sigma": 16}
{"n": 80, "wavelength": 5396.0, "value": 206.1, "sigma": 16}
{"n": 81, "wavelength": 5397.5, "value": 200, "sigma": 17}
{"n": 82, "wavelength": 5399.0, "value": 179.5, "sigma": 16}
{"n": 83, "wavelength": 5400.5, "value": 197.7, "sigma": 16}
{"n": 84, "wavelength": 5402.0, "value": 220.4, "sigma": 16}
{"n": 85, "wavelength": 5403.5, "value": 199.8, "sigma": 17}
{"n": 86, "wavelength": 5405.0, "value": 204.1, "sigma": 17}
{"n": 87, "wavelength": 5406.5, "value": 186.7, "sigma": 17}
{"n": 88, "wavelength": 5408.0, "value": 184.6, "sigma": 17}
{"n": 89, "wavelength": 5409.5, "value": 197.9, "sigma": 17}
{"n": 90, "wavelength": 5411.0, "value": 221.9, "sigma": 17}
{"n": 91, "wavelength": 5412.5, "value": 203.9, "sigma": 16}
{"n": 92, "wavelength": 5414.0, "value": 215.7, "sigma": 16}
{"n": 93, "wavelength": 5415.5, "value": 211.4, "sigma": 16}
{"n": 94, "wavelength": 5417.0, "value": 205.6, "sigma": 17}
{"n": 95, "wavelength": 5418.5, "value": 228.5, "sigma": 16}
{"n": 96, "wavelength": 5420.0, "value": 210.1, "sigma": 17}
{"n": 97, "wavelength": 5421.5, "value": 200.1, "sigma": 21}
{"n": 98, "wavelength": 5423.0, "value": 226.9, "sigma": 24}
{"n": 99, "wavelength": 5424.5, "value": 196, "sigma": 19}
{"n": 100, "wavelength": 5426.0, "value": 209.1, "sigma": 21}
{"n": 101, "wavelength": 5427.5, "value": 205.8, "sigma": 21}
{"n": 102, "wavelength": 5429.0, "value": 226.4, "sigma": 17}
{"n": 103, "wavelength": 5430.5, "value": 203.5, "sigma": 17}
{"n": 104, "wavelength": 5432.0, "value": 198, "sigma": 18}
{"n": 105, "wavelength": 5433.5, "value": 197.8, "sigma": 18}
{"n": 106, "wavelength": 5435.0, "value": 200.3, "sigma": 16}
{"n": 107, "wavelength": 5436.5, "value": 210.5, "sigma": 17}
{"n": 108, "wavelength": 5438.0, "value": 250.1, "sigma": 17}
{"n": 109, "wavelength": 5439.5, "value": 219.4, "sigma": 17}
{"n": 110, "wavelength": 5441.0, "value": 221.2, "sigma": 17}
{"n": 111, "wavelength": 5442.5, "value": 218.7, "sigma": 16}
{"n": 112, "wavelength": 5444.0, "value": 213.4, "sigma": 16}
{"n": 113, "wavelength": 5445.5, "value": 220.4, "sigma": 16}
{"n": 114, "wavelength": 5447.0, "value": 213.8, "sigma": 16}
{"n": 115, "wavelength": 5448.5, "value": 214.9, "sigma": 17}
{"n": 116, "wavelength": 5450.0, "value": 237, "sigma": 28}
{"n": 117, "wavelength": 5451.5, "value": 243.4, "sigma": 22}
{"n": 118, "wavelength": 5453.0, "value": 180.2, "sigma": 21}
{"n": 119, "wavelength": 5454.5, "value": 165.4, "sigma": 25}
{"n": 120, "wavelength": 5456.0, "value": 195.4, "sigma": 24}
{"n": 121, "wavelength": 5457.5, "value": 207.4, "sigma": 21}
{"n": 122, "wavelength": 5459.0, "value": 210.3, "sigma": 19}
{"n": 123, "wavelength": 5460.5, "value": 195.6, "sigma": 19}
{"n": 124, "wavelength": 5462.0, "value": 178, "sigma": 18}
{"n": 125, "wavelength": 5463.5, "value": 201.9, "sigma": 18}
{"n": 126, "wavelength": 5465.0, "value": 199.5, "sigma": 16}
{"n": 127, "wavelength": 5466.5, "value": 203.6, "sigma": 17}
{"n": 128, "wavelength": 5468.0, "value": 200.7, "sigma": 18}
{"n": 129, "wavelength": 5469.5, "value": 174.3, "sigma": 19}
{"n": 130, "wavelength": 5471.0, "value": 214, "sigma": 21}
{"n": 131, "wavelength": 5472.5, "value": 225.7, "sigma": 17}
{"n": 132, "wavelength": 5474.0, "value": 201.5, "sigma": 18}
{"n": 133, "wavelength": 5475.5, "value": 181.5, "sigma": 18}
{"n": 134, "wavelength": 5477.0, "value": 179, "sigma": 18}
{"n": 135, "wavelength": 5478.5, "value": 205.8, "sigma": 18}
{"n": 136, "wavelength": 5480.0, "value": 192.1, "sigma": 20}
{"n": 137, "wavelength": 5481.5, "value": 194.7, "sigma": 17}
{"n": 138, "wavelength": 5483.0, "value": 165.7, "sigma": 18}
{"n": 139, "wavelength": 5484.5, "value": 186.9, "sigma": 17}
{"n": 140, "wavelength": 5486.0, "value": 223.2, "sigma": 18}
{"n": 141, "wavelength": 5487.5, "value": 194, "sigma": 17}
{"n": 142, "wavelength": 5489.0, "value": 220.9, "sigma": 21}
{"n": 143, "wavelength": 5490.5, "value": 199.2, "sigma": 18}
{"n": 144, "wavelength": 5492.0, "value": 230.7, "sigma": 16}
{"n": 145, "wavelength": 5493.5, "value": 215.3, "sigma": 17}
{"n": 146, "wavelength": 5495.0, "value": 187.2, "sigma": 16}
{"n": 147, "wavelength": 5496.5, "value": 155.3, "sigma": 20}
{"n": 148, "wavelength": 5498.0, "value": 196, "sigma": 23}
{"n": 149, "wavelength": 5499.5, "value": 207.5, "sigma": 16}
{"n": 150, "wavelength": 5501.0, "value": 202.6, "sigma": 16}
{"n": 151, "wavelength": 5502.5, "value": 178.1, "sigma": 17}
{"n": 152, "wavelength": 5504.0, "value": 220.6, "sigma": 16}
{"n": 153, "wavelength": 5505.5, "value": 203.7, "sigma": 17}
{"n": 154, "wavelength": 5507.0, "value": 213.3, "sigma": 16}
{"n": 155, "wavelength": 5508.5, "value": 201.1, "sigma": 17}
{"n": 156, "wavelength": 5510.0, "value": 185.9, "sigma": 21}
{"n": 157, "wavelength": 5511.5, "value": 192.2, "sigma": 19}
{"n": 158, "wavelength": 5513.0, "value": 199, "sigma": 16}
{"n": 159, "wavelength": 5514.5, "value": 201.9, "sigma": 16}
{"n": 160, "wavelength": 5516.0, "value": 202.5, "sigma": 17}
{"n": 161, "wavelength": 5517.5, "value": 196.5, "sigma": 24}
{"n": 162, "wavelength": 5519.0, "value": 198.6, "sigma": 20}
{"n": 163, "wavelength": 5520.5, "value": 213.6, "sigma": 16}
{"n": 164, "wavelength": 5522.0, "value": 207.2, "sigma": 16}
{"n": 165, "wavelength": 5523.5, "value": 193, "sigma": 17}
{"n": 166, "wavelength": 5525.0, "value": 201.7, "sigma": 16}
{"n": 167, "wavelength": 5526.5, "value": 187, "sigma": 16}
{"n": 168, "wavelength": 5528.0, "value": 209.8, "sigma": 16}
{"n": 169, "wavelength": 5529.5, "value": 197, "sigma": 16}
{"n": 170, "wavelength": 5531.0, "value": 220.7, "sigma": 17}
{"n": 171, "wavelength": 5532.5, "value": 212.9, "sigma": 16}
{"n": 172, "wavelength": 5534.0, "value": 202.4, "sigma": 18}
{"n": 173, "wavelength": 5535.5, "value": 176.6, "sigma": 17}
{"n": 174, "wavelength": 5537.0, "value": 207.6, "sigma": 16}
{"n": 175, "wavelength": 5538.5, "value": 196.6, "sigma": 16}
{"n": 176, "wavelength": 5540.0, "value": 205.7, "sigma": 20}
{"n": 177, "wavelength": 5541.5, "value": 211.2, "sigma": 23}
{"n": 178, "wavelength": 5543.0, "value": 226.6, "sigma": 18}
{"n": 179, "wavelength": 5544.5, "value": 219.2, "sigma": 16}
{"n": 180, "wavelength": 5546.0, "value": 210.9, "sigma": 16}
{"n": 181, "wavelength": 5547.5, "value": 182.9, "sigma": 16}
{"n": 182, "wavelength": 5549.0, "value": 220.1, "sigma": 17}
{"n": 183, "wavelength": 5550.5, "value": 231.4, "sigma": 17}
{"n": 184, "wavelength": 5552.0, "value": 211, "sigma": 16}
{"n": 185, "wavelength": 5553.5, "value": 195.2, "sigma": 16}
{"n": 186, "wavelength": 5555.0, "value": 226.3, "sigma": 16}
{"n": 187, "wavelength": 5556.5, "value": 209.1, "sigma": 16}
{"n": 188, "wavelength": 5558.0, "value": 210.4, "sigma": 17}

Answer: 2.7 Angstrom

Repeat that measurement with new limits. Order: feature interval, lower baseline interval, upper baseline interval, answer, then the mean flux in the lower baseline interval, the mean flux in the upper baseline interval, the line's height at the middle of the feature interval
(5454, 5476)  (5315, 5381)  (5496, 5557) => 0.91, 211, 203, 206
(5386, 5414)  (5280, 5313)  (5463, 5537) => 0.09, 212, 200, 205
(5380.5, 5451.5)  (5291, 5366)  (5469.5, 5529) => -1.98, 213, 199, 206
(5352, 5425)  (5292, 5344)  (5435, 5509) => -1.12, 211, 203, 207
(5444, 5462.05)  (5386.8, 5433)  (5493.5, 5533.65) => -0.23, 207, 200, 204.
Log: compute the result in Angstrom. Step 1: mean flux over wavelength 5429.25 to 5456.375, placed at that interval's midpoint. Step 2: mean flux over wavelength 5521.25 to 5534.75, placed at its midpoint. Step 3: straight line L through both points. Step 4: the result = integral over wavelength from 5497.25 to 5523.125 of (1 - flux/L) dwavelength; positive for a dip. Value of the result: 0.5 Angstrom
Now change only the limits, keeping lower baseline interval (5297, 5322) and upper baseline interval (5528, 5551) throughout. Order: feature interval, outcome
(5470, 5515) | 2.2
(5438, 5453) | -0.8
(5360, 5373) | 0.3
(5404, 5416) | 0.5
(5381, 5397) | -0.3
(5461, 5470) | 0.7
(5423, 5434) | 0.2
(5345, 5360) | -0.3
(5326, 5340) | 0.0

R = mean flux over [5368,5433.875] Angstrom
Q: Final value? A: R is 207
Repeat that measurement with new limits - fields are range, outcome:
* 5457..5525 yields 199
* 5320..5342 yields 209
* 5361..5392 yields 211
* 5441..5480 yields 203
